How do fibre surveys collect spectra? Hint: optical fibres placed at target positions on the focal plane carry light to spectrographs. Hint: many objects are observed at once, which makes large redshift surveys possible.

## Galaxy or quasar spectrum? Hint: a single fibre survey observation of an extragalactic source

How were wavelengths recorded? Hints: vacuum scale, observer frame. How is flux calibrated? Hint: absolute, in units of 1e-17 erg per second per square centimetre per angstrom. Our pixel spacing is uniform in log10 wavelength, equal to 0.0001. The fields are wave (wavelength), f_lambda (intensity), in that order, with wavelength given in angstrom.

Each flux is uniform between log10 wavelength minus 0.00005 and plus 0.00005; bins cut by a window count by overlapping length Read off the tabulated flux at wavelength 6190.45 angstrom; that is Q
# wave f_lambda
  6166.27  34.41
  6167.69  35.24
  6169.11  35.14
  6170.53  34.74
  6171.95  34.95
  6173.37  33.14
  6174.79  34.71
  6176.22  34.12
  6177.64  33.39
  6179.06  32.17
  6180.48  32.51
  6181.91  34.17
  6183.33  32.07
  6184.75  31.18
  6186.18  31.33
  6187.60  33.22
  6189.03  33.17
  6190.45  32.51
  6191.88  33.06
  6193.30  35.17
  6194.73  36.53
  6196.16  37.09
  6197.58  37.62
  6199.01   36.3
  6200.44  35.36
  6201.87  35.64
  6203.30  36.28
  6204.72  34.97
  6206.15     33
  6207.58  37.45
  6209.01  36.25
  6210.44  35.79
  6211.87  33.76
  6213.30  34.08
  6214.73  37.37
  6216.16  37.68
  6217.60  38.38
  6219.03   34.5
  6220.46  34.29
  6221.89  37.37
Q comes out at 32.51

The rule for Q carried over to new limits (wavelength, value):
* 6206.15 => 33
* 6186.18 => 31.33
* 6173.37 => 33.14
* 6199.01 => 36.3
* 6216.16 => 37.68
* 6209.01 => 36.25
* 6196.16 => 37.09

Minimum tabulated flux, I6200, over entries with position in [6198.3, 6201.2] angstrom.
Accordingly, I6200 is 35.36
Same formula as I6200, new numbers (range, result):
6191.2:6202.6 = 33.06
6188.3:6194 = 32.51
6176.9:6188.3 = 31.18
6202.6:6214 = 33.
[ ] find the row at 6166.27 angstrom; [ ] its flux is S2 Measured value 34.41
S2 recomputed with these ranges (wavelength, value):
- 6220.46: 34.29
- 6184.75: 31.18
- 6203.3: 36.28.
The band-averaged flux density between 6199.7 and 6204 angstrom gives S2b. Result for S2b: 35.7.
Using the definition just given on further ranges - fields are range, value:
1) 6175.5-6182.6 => 33.2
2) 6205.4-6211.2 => 35.6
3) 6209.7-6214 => 34.6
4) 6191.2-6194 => 34.2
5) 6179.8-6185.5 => 32.4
